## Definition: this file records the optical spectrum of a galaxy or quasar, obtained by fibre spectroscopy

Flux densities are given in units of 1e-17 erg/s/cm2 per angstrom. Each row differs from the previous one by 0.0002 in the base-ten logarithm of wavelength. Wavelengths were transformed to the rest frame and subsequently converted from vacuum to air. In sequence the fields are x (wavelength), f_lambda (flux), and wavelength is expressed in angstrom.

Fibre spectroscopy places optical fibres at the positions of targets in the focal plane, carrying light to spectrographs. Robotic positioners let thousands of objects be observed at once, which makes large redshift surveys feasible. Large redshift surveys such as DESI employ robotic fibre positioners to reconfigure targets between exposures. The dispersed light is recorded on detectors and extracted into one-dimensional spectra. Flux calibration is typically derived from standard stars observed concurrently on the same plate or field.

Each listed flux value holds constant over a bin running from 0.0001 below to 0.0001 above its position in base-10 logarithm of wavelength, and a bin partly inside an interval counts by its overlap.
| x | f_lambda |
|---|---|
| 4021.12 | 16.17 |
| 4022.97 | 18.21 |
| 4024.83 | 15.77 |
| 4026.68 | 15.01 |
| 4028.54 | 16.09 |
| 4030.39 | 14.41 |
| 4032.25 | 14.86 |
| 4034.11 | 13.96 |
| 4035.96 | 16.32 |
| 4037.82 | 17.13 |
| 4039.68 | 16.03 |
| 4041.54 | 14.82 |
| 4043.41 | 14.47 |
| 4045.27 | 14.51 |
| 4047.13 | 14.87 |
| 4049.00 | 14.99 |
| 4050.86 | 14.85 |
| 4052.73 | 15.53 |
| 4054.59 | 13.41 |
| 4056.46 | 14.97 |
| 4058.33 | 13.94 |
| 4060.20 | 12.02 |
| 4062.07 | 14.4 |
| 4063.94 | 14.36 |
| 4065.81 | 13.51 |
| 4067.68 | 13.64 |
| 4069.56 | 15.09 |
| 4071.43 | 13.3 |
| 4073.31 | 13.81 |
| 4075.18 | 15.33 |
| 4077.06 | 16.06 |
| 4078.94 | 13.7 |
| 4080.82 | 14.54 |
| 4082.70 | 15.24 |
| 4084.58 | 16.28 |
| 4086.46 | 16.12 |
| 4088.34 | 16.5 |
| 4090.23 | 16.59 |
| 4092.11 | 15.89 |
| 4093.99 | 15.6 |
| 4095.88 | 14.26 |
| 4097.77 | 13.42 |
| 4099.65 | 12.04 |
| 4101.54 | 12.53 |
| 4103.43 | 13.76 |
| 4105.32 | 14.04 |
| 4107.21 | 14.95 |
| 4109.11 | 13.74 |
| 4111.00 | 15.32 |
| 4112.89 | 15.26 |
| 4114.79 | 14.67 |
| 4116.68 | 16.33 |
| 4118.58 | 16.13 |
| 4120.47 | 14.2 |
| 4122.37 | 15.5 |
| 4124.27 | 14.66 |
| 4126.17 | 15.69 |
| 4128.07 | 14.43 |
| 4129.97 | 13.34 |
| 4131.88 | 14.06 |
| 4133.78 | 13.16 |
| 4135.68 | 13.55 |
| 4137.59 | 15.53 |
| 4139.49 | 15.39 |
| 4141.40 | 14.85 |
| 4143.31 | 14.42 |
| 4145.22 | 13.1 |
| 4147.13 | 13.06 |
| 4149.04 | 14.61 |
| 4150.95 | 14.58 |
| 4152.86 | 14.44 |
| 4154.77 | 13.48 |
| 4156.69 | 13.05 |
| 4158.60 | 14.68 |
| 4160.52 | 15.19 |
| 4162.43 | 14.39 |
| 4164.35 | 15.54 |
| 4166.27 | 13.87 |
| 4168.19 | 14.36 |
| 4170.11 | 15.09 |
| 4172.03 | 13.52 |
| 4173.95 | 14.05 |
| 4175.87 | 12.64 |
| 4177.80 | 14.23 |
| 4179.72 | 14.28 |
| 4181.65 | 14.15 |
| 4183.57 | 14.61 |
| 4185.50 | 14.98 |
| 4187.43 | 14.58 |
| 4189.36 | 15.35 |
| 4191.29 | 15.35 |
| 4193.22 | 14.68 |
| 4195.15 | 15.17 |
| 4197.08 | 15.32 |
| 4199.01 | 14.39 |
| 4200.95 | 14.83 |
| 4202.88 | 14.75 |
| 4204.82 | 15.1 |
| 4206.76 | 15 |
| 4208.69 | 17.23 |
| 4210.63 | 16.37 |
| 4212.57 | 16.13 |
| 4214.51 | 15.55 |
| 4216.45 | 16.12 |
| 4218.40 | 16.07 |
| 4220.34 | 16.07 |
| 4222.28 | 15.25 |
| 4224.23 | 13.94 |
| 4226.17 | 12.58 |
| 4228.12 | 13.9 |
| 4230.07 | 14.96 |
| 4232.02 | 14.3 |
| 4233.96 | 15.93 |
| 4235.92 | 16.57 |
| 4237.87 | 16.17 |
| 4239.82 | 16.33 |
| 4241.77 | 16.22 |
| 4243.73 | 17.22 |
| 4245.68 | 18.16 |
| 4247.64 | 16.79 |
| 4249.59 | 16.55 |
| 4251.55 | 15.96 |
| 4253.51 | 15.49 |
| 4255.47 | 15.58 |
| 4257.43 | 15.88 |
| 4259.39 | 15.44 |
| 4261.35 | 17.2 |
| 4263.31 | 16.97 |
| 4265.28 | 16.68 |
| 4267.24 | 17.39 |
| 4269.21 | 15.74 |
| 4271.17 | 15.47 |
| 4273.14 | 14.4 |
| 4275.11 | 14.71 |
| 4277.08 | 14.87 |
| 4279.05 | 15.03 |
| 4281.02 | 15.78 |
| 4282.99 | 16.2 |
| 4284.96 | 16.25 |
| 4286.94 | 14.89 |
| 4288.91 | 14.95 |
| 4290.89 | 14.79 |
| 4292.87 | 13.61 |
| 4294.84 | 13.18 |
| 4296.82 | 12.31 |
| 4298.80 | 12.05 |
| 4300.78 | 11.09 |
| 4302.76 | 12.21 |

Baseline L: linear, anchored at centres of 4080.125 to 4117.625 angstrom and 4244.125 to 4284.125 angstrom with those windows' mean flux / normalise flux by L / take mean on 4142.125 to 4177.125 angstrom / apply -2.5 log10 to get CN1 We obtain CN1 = 0.09 mag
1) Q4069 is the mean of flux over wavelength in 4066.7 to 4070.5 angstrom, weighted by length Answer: 14.4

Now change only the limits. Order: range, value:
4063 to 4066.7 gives 14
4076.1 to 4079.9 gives 14.9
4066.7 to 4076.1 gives 14.2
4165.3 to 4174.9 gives 14.2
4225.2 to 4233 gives 13.9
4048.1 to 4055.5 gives 14.7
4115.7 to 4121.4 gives 15.6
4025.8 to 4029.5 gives 15.5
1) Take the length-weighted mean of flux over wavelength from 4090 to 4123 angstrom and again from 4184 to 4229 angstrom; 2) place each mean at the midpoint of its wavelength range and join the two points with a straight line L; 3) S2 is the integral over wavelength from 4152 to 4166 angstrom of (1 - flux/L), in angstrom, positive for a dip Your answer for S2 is 0.5 angstrom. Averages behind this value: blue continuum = 14.6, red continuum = 15.2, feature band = 14.4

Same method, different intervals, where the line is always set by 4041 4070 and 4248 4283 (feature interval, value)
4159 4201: 1.8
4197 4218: -0.2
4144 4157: 1.0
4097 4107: 0.9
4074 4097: -1.5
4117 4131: -0.1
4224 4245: 0.4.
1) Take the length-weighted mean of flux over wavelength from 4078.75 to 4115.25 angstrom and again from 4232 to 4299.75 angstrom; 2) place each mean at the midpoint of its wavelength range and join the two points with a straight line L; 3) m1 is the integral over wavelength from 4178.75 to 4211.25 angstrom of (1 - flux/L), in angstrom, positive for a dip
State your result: 0.4 angstrom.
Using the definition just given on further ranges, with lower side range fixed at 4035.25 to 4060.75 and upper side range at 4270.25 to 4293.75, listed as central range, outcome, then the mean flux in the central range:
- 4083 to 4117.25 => 0.18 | 14.8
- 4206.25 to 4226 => -0.84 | 15.7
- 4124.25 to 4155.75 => 1.50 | 14.2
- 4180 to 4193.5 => 0.18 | 14.8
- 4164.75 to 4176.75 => 0.78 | 14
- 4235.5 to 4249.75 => -1.64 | 16.8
